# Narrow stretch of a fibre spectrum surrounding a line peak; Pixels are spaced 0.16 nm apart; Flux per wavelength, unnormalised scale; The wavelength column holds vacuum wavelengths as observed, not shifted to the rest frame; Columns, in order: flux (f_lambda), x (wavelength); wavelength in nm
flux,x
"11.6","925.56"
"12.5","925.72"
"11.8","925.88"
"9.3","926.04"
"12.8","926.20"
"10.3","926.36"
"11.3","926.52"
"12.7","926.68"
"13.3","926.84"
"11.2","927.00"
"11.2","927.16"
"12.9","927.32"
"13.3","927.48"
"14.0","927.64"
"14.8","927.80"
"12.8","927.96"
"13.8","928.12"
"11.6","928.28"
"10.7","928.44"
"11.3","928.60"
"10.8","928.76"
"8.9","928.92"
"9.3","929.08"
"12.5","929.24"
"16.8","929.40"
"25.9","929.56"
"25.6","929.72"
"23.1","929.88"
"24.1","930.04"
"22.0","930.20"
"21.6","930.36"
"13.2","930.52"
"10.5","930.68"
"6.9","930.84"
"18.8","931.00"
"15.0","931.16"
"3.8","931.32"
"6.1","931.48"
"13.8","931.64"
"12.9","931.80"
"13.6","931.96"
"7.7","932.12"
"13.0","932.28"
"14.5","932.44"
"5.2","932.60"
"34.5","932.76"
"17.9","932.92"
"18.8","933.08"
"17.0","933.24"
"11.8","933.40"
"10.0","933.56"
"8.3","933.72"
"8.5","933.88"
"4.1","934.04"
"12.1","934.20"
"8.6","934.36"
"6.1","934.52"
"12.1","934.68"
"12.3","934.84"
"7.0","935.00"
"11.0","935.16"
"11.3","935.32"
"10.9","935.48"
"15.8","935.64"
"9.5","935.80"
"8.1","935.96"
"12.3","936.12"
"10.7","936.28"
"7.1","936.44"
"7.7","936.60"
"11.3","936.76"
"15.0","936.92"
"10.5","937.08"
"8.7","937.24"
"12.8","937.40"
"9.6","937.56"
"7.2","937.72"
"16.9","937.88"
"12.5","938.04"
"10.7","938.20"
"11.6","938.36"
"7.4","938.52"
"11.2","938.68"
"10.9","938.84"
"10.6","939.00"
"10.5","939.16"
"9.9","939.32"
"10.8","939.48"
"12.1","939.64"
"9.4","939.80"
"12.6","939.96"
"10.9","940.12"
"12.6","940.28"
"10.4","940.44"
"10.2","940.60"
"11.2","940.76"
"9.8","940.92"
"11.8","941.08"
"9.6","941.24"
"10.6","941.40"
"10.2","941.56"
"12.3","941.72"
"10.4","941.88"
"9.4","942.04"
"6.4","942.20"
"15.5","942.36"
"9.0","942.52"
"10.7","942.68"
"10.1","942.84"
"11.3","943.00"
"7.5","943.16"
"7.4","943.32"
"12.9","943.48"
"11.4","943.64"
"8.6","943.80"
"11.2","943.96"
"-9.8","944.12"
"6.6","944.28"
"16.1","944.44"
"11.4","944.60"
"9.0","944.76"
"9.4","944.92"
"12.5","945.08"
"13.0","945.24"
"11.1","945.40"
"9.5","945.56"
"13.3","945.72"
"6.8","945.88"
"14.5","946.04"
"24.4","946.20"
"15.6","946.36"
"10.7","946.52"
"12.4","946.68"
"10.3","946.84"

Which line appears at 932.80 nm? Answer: [N II]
